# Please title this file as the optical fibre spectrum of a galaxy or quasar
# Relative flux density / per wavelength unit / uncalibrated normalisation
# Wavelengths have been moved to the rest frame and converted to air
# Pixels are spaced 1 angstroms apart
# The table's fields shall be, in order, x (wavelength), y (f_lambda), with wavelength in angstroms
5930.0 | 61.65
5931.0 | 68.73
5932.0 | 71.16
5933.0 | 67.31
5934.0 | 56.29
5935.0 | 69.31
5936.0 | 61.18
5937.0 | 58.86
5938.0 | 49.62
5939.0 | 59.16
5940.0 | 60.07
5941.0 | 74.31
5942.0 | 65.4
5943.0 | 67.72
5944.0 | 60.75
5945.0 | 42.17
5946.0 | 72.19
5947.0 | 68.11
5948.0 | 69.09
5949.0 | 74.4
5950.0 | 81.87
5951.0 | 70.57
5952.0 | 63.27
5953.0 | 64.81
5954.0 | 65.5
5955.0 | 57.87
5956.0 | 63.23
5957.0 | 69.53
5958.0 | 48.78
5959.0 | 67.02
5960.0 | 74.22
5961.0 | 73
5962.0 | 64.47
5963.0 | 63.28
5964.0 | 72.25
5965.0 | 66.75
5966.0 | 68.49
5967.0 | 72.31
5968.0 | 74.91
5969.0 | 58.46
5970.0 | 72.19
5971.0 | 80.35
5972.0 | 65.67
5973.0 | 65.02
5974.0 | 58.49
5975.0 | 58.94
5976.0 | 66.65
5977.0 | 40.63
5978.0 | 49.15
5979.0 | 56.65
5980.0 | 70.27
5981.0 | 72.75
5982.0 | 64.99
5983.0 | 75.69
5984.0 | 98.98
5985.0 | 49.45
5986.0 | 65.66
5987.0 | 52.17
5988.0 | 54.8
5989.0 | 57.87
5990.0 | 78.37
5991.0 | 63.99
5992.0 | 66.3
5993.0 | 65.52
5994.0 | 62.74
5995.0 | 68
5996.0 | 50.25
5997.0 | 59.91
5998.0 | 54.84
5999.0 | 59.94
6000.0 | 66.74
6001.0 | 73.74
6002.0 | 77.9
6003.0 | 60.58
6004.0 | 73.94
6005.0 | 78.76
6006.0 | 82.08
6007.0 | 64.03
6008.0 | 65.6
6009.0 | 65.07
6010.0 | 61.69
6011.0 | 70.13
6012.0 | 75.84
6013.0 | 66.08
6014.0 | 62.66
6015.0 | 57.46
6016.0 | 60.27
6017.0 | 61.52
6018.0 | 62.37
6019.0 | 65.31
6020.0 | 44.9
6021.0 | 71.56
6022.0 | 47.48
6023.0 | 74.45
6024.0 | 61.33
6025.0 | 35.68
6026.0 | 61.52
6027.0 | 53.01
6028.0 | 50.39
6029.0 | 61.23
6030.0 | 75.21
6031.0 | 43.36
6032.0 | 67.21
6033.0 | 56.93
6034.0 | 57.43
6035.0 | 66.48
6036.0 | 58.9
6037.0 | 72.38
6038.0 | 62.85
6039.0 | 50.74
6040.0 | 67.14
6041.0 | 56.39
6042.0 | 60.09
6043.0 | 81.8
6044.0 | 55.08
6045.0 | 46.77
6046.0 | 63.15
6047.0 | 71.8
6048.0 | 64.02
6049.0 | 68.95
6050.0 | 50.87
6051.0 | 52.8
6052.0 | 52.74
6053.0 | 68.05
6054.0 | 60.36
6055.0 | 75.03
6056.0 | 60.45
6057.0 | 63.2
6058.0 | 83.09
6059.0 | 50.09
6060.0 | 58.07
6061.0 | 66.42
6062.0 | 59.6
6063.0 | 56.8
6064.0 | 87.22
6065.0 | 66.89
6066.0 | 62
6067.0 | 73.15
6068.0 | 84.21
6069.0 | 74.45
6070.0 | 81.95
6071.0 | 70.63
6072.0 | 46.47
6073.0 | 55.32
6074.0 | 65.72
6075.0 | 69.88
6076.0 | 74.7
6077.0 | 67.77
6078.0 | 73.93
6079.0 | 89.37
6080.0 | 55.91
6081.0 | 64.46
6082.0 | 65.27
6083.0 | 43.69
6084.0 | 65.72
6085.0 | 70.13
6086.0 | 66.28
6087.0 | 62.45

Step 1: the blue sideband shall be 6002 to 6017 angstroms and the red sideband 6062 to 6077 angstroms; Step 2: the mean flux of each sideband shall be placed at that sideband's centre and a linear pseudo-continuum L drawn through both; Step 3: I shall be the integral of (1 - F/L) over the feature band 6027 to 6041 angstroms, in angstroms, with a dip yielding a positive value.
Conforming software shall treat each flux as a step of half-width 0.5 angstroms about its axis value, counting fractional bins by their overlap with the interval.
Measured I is 1.6 angstroms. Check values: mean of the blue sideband 67.6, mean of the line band 60.4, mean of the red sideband 68.9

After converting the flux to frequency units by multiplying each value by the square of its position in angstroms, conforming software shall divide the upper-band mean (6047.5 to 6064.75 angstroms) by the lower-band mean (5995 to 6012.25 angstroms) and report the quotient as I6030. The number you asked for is 0.96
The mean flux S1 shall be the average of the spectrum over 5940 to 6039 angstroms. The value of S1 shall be 64.3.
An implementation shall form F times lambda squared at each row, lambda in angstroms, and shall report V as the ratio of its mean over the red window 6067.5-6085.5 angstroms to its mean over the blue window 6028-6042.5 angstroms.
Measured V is 1.13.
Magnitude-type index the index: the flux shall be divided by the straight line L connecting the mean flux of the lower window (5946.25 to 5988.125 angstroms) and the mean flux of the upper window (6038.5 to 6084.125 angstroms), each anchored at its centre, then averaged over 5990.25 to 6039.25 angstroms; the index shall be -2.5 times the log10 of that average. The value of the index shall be 0.04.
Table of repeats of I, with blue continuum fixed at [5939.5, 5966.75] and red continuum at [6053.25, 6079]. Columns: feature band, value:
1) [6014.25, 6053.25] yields 4.3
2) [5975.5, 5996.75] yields 1.1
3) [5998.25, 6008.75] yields -0.4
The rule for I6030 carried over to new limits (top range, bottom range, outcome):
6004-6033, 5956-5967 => 0.95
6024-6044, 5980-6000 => 0.94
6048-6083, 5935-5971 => 1.04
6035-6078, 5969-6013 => 1.01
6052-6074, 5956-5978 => 1.05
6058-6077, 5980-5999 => 1.07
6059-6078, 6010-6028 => 1.14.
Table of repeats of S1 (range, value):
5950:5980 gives 65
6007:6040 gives 61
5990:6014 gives 66.8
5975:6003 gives 63.7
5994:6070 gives 63.6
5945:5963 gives 66.7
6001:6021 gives 66.4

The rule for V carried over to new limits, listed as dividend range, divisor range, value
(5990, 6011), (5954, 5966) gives 1.03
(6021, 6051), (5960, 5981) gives 0.94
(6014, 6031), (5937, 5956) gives 0.93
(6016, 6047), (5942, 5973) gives 0.92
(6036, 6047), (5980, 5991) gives 0.94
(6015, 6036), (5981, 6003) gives 0.91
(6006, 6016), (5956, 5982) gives 1.03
